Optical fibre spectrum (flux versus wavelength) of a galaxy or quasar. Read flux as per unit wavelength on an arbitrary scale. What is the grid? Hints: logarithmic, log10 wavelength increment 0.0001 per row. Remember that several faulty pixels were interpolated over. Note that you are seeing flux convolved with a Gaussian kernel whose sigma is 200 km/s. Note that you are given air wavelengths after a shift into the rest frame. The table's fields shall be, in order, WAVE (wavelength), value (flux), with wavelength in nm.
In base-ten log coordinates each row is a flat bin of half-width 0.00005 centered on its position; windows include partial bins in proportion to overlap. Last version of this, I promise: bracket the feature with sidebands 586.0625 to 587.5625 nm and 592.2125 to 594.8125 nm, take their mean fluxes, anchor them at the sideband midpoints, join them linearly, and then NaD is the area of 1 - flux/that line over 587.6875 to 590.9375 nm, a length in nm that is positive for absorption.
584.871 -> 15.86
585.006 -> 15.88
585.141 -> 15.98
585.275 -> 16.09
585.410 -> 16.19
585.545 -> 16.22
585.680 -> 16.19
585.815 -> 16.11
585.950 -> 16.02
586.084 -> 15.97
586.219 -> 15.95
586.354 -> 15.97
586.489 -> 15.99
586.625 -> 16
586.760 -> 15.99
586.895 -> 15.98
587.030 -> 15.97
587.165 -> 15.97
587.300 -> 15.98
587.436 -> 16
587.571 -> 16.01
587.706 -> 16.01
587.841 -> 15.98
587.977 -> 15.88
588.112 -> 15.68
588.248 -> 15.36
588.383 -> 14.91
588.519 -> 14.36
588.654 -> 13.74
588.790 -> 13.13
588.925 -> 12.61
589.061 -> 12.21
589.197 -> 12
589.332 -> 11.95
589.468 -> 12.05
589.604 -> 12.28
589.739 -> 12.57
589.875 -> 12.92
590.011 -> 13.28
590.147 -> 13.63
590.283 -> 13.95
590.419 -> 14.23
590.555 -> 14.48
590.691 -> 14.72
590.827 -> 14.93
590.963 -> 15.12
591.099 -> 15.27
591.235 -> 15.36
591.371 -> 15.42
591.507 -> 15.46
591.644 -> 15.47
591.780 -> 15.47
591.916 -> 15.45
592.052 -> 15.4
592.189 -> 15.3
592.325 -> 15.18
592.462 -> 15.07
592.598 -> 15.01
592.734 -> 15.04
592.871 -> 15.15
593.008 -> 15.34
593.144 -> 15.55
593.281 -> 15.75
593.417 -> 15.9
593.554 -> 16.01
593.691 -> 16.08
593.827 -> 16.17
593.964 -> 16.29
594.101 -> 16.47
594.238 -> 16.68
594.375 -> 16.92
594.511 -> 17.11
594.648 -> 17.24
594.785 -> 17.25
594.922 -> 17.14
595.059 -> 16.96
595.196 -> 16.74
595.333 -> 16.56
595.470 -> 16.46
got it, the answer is 0.43 nm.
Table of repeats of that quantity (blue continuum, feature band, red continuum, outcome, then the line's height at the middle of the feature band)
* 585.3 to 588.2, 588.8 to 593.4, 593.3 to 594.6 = 0.54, 16.2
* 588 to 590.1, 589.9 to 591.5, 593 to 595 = -0.02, 14.4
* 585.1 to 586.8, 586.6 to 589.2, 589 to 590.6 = -0.10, 14.5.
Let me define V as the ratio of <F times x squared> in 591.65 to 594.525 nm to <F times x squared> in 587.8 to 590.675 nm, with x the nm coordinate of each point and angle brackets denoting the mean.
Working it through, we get 1.2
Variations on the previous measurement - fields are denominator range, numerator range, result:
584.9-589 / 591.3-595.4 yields 1.05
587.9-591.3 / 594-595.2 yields 1.24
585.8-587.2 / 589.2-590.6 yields 0.83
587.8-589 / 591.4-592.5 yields 1.07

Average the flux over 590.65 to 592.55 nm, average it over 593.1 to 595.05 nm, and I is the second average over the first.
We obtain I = 1.08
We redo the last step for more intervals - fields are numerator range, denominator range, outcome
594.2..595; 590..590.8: 1.21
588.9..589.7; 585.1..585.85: 0.75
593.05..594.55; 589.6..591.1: 1.16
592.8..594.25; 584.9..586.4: 0.99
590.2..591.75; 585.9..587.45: 0.94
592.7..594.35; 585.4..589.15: 1.03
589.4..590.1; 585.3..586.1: 0.78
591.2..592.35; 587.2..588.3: 0.97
